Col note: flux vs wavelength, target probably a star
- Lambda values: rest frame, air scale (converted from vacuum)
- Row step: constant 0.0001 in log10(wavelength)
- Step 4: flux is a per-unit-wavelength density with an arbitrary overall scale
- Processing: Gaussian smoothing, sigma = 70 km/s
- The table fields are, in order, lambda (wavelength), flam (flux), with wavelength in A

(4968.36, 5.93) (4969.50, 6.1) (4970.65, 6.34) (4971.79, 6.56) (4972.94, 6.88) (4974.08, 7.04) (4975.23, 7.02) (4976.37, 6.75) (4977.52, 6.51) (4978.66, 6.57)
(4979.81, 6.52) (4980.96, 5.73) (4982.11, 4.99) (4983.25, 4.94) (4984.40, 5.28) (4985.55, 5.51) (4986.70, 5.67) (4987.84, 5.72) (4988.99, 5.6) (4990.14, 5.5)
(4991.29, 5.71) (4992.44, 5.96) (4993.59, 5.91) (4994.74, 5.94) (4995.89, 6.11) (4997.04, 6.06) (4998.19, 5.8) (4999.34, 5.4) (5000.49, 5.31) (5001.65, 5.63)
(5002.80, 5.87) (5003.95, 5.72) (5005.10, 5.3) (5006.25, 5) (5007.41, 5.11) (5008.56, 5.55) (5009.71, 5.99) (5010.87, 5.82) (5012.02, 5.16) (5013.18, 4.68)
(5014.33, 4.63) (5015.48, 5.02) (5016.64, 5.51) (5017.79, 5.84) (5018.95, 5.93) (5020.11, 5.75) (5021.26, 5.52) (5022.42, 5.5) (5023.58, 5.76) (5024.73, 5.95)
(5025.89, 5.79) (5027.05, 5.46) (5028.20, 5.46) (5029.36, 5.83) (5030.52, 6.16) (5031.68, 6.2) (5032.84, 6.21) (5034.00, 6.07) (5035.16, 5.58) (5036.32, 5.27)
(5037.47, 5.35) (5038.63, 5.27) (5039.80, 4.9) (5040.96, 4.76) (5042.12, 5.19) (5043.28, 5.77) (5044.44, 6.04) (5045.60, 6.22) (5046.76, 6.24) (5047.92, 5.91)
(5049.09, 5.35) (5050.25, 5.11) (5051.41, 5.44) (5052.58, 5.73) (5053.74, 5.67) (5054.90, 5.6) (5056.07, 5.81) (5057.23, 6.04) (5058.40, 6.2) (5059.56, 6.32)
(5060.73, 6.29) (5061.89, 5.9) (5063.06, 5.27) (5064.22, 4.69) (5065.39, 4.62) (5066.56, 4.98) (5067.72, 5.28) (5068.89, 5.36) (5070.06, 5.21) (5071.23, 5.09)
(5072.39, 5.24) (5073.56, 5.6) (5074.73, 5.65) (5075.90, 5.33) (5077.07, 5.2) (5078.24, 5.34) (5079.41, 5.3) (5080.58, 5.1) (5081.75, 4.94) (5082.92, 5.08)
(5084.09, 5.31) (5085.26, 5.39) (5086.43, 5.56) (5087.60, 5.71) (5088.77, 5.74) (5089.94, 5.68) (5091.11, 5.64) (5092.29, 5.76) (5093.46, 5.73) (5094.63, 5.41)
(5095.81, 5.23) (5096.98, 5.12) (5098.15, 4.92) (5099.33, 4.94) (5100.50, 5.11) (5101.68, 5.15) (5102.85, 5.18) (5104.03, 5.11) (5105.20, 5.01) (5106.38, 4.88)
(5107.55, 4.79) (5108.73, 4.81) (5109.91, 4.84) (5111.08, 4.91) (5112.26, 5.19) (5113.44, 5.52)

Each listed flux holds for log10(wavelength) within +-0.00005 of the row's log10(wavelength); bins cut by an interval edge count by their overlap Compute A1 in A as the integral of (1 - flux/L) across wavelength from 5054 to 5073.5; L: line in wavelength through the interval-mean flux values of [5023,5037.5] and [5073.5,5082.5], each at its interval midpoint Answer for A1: -0.2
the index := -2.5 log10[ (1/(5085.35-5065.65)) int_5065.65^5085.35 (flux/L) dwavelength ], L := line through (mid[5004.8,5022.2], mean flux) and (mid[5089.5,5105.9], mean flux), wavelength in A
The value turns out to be 0.013 mag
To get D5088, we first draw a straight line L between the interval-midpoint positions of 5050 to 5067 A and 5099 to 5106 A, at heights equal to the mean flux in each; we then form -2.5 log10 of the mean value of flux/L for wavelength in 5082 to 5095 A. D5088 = -0.059 mag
